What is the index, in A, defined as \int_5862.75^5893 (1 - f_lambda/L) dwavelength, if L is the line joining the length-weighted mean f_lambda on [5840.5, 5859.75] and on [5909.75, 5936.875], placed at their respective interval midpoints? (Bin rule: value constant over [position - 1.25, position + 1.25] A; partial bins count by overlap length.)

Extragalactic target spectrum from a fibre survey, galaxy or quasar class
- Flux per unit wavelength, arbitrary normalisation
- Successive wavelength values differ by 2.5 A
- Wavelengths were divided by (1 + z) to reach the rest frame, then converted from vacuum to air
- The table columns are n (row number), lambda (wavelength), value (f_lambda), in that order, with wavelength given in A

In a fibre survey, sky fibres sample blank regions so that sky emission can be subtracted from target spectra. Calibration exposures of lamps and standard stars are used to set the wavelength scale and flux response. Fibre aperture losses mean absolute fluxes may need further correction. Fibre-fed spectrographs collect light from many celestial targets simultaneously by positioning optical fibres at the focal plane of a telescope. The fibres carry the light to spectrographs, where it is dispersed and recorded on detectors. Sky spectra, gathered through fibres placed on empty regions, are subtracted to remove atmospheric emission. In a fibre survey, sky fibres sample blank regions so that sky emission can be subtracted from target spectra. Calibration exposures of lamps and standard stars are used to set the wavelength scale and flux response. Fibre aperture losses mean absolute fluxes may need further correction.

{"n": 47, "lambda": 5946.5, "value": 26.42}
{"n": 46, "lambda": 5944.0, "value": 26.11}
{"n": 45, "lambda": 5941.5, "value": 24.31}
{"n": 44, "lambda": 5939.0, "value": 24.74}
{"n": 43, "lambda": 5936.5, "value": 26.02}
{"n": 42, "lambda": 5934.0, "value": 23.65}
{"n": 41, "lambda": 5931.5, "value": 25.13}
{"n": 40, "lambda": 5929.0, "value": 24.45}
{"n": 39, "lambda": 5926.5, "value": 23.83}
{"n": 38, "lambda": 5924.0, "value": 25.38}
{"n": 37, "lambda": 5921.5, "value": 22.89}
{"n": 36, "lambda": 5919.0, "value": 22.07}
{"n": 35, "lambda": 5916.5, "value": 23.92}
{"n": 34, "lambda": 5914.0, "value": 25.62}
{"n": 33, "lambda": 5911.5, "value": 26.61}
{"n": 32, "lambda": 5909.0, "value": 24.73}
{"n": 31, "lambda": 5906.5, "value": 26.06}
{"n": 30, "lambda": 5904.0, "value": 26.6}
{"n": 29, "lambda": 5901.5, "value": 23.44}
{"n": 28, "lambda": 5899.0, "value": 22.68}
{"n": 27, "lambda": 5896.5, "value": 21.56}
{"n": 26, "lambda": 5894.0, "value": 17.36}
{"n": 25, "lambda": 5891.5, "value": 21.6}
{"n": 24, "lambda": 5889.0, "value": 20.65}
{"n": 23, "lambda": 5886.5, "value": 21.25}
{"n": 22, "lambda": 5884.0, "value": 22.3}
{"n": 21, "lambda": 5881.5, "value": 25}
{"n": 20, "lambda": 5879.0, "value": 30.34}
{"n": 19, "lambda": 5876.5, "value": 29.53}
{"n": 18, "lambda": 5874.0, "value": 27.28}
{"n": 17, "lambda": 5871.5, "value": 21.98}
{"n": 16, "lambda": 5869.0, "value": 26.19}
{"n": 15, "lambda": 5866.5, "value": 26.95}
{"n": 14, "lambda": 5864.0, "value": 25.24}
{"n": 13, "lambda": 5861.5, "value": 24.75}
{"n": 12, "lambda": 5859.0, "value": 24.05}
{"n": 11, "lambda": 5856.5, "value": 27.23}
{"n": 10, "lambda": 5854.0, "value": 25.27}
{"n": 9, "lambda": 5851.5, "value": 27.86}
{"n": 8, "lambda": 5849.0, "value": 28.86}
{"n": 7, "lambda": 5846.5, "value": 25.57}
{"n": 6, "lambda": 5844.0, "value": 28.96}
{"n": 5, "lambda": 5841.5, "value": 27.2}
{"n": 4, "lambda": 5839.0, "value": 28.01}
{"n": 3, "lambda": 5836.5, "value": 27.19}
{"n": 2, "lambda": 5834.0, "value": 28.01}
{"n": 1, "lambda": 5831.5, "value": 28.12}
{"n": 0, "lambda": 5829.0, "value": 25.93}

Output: 1.42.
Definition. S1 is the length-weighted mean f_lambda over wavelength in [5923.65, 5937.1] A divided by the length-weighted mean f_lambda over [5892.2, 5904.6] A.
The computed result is 1.12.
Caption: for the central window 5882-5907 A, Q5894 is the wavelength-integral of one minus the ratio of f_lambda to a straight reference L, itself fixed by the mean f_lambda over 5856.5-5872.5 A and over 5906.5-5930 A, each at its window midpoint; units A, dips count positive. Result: 2.4 A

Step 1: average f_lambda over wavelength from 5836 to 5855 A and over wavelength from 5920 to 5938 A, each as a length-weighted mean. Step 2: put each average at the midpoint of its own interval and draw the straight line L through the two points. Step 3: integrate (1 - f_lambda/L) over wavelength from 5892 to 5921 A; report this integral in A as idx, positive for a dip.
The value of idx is 1.8 A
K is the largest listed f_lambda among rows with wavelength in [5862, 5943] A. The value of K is 30.34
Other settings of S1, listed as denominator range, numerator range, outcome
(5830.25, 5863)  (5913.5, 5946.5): 0.91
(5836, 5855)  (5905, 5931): 0.90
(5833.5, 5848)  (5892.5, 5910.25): 0.84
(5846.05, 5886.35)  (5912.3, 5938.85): 0.94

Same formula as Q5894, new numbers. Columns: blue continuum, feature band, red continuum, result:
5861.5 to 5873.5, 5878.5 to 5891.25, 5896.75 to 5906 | 0.7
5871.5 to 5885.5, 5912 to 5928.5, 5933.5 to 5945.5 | 0.9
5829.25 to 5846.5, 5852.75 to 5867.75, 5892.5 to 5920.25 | 0.4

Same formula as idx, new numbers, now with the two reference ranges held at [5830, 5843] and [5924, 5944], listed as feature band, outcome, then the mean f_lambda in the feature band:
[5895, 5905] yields 0.9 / 23.3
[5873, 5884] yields -0.4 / 27.4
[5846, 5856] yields 0.1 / 27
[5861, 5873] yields 0.8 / 25.1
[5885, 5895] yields 2.2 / 20.3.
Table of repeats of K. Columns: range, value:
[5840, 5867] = 28.96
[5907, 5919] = 26.61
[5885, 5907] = 26.6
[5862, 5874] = 27.28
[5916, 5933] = 25.38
